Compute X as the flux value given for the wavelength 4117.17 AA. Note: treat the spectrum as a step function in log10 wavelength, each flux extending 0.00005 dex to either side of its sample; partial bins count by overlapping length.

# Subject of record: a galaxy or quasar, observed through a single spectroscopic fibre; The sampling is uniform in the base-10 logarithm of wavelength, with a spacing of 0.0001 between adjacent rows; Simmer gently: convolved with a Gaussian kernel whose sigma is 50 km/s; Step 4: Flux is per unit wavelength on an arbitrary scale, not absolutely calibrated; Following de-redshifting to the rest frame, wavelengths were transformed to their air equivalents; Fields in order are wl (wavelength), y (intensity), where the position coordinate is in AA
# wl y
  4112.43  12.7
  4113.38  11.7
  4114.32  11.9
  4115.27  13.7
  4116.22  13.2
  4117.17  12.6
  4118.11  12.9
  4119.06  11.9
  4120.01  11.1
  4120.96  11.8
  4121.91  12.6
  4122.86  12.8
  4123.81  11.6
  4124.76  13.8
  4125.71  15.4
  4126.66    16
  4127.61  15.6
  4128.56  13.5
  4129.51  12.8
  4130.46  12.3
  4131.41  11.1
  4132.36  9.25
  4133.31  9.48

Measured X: 12.6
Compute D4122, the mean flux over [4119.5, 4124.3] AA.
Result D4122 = 12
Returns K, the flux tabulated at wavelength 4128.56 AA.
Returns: 13.5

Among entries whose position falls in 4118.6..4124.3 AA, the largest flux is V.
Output 12.8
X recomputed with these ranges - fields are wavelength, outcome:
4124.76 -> 13.8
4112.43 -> 12.7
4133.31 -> 9.48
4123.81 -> 11.6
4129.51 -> 12.8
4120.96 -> 11.8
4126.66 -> 16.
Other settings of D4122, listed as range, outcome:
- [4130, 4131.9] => 11.7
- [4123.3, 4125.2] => 12.7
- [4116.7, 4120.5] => 12.1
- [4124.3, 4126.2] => 14.6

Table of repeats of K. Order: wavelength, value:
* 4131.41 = 11.1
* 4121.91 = 12.6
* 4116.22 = 13.2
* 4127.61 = 15.6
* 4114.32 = 11.9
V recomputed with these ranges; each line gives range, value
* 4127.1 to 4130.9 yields 15.6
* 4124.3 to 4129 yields 16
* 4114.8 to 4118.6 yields 13.7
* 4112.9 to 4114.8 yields 11.9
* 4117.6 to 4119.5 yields 12.9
